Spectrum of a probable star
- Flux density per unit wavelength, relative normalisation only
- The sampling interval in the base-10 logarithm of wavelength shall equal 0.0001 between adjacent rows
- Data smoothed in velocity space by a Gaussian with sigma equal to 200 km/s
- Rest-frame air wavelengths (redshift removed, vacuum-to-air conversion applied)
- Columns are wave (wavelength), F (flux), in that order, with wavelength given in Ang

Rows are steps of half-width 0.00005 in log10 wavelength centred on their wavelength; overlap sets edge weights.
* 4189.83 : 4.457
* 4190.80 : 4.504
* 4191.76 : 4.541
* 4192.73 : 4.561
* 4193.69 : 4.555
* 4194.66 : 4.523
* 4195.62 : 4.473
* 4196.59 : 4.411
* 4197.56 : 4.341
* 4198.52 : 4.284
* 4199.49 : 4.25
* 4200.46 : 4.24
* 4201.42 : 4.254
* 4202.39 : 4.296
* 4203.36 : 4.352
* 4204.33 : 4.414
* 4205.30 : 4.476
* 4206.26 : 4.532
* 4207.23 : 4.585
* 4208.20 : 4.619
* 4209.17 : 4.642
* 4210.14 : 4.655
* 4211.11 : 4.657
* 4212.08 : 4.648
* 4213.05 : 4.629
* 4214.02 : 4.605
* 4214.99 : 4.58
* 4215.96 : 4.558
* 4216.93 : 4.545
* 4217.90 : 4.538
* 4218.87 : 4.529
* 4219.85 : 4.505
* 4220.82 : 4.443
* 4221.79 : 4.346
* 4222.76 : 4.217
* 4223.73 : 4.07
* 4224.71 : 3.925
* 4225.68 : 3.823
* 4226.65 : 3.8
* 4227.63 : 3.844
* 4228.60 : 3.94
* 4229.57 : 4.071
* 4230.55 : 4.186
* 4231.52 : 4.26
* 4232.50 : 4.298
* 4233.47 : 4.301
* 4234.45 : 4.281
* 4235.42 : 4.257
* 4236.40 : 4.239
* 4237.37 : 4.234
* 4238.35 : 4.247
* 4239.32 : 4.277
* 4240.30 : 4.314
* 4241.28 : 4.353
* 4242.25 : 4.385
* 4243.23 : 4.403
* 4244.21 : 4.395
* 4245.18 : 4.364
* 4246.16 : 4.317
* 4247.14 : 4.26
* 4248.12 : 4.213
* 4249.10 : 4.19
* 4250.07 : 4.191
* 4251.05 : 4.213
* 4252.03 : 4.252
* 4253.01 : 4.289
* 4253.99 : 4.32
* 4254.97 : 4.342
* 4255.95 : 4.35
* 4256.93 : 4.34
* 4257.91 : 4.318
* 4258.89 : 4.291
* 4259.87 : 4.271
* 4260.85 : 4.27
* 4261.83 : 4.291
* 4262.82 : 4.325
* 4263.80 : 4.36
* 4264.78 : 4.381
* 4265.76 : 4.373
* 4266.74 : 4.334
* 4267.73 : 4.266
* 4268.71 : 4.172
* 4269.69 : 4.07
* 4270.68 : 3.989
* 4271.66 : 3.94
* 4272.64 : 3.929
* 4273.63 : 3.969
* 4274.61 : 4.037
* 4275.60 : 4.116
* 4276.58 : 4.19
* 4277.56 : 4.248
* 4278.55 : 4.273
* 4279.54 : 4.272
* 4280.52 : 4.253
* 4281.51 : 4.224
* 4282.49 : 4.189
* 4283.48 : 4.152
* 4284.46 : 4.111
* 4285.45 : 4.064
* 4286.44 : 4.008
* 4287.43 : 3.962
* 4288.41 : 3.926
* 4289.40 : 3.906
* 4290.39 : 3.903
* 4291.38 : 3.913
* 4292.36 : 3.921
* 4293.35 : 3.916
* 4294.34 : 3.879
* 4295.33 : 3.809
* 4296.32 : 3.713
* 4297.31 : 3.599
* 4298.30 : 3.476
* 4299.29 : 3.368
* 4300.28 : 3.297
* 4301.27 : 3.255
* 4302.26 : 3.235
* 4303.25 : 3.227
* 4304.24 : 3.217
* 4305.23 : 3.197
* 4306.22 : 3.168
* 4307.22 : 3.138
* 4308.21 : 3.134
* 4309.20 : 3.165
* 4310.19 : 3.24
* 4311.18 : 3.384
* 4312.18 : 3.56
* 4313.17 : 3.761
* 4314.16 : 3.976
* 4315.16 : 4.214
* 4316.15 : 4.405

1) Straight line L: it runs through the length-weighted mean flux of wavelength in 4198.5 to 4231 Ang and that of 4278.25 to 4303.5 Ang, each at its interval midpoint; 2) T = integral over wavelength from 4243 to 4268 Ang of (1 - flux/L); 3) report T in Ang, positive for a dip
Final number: -1.4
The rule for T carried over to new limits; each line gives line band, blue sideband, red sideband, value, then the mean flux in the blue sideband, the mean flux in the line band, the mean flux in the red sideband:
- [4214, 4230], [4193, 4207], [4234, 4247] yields 0.39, 4.39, 4.25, 4.31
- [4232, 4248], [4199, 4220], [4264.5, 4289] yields 0.11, 4.5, 4.3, 4.13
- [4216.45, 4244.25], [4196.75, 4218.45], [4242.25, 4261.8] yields 0.94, 4.49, 4.24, 4.3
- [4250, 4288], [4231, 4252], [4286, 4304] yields -2.22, 4.29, 4.2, 3.68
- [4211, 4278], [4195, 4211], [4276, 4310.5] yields -2.56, 4.43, 4.27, 3.73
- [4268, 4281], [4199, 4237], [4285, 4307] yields -0.99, 4.34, 4.12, 3.63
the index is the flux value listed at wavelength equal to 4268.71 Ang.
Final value 4.172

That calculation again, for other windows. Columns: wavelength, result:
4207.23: 4.585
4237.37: 4.234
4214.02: 4.605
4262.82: 4.325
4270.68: 3.989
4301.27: 3.255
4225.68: 3.823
